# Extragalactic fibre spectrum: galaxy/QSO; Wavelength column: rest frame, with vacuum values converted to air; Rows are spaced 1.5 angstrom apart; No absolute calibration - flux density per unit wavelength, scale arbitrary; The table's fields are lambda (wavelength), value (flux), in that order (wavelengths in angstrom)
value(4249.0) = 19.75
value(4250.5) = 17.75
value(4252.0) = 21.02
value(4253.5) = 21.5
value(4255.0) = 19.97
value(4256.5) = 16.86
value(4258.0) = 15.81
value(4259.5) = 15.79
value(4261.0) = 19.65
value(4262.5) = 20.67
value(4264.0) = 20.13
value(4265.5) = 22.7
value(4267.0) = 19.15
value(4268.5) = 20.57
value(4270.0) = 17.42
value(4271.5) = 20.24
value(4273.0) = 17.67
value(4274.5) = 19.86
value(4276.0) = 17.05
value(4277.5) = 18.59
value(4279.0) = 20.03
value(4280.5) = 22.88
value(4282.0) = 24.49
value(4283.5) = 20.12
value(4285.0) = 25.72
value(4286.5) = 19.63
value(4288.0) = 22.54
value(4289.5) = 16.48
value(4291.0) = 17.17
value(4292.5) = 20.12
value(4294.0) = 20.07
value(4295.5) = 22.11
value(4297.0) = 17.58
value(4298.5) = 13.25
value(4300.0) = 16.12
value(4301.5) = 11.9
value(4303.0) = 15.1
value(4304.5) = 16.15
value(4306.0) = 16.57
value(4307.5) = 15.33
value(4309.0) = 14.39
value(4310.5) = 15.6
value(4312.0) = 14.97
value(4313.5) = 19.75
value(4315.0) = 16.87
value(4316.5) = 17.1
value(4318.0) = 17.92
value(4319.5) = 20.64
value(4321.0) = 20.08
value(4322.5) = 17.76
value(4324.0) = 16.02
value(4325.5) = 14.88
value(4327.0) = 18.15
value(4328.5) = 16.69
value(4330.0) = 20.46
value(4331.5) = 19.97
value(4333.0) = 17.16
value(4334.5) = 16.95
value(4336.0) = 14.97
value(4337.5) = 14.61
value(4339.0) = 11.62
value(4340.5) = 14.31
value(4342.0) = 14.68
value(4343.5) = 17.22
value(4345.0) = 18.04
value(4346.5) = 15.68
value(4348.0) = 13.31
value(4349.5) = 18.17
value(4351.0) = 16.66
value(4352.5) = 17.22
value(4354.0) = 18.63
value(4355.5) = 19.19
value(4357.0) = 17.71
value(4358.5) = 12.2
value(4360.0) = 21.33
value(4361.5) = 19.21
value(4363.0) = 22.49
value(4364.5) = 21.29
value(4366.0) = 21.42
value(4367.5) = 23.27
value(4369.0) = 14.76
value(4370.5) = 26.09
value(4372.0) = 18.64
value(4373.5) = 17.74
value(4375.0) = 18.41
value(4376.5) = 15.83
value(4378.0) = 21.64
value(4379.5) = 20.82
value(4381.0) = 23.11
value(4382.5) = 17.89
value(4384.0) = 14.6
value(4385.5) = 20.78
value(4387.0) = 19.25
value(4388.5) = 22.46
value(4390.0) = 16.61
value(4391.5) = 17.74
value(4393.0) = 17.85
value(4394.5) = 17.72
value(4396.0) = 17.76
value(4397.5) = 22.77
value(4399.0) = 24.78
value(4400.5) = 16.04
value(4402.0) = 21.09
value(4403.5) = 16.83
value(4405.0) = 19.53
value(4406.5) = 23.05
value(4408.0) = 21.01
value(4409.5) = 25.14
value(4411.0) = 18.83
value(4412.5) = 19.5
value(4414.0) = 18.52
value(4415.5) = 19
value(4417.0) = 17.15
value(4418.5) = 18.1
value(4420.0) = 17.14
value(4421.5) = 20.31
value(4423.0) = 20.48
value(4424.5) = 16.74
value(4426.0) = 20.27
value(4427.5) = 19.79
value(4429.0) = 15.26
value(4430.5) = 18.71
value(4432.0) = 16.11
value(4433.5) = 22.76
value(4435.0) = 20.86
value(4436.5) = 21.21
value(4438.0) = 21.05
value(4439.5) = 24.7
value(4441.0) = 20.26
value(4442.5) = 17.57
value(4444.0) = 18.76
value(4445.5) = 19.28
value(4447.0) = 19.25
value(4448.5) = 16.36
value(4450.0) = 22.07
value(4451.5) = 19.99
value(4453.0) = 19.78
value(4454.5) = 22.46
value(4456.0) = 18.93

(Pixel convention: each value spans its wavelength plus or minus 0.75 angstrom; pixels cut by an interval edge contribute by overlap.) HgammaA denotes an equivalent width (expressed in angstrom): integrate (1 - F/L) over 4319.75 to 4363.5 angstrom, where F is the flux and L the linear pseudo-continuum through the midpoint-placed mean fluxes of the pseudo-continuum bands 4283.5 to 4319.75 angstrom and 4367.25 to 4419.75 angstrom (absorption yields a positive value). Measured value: 3.21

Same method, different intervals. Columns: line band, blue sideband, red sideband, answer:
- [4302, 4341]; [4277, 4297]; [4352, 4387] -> 6.7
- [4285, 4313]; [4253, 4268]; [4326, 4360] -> 1.3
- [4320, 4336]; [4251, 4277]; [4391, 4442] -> 1.4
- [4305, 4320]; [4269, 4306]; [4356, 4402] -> 1.7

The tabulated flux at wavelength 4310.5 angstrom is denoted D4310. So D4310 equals 15.6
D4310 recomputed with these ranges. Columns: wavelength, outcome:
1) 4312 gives 14.97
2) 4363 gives 22.49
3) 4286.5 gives 19.63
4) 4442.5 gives 17.57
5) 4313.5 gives 19.75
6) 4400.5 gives 16.04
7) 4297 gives 17.58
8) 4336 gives 14.97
